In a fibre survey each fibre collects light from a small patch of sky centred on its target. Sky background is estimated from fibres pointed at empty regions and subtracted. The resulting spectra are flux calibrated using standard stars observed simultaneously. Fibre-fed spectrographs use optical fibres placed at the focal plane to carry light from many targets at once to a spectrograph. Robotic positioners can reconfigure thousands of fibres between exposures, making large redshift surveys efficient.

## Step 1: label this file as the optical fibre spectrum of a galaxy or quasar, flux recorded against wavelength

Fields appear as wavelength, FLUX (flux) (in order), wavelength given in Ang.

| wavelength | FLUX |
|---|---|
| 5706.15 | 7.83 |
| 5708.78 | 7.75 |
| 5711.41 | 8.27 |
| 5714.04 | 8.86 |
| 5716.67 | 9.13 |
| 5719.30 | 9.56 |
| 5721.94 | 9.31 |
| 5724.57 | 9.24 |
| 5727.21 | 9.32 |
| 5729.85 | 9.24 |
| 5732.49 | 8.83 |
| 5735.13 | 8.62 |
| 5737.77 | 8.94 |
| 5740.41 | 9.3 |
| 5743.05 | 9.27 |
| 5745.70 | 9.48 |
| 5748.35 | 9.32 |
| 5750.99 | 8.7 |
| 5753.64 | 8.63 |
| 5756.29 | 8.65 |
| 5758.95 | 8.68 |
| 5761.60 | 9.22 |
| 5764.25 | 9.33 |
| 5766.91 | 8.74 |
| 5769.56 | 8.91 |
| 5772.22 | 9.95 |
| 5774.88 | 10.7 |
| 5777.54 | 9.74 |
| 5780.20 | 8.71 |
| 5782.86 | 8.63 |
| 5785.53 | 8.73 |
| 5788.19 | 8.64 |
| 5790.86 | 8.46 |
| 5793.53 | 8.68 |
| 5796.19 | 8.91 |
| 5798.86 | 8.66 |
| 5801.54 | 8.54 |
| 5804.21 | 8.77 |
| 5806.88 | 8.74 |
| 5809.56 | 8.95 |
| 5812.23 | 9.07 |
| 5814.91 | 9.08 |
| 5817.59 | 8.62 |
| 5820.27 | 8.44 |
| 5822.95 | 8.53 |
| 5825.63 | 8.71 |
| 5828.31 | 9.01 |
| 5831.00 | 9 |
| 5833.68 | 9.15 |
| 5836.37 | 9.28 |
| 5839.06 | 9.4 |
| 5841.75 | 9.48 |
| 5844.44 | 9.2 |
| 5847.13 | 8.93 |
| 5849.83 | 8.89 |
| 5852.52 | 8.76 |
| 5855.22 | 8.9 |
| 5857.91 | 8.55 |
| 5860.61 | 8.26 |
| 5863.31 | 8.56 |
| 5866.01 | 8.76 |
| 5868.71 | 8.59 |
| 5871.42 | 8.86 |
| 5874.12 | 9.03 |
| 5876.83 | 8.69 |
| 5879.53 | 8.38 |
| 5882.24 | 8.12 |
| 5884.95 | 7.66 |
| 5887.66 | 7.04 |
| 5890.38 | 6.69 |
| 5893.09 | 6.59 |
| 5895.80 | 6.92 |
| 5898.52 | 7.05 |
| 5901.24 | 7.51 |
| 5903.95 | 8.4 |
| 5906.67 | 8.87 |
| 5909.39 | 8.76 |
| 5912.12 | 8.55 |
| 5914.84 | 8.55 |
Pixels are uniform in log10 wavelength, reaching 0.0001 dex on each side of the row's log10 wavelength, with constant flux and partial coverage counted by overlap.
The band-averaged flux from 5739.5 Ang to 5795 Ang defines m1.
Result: 9.07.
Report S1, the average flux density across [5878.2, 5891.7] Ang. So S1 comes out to 7.57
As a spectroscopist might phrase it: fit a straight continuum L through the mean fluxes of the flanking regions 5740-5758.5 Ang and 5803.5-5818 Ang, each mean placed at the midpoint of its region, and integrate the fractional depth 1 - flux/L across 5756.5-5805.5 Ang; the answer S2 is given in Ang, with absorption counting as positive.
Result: -0.2 Ang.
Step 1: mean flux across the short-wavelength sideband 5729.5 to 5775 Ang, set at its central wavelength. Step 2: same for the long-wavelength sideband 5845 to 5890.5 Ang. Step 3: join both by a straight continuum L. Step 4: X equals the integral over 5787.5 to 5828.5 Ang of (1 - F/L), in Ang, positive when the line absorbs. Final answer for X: 0.2 Ang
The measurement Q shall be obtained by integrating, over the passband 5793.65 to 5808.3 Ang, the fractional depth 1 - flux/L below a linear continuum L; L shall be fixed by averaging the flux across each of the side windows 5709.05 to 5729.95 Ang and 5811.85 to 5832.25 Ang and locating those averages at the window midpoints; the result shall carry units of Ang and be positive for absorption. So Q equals 0.2 Ang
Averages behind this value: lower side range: 9.04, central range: 8.72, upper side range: 8.79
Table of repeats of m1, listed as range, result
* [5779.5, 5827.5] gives 8.72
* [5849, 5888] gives 8.5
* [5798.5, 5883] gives 8.82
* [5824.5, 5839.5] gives 9.08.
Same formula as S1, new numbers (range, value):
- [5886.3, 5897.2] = 6.81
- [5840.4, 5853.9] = 9.05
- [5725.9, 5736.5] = 9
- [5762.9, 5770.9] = 9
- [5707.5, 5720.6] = 8.72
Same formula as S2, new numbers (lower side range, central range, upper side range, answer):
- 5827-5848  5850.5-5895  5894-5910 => 1.4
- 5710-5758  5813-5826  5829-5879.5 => 0.4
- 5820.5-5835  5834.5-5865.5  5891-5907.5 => -1.8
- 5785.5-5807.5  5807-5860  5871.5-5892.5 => -3.6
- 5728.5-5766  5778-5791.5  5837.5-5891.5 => 0.2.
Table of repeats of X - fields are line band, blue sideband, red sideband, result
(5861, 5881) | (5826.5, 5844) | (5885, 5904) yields -1.8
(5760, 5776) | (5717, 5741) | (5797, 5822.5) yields -0.9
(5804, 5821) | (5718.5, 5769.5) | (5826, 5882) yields 0.2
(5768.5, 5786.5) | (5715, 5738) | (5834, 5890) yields -0.8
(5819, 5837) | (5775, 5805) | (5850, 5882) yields -0.2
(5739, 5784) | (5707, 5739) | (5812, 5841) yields -1.3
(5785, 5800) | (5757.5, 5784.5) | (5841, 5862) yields 0.8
